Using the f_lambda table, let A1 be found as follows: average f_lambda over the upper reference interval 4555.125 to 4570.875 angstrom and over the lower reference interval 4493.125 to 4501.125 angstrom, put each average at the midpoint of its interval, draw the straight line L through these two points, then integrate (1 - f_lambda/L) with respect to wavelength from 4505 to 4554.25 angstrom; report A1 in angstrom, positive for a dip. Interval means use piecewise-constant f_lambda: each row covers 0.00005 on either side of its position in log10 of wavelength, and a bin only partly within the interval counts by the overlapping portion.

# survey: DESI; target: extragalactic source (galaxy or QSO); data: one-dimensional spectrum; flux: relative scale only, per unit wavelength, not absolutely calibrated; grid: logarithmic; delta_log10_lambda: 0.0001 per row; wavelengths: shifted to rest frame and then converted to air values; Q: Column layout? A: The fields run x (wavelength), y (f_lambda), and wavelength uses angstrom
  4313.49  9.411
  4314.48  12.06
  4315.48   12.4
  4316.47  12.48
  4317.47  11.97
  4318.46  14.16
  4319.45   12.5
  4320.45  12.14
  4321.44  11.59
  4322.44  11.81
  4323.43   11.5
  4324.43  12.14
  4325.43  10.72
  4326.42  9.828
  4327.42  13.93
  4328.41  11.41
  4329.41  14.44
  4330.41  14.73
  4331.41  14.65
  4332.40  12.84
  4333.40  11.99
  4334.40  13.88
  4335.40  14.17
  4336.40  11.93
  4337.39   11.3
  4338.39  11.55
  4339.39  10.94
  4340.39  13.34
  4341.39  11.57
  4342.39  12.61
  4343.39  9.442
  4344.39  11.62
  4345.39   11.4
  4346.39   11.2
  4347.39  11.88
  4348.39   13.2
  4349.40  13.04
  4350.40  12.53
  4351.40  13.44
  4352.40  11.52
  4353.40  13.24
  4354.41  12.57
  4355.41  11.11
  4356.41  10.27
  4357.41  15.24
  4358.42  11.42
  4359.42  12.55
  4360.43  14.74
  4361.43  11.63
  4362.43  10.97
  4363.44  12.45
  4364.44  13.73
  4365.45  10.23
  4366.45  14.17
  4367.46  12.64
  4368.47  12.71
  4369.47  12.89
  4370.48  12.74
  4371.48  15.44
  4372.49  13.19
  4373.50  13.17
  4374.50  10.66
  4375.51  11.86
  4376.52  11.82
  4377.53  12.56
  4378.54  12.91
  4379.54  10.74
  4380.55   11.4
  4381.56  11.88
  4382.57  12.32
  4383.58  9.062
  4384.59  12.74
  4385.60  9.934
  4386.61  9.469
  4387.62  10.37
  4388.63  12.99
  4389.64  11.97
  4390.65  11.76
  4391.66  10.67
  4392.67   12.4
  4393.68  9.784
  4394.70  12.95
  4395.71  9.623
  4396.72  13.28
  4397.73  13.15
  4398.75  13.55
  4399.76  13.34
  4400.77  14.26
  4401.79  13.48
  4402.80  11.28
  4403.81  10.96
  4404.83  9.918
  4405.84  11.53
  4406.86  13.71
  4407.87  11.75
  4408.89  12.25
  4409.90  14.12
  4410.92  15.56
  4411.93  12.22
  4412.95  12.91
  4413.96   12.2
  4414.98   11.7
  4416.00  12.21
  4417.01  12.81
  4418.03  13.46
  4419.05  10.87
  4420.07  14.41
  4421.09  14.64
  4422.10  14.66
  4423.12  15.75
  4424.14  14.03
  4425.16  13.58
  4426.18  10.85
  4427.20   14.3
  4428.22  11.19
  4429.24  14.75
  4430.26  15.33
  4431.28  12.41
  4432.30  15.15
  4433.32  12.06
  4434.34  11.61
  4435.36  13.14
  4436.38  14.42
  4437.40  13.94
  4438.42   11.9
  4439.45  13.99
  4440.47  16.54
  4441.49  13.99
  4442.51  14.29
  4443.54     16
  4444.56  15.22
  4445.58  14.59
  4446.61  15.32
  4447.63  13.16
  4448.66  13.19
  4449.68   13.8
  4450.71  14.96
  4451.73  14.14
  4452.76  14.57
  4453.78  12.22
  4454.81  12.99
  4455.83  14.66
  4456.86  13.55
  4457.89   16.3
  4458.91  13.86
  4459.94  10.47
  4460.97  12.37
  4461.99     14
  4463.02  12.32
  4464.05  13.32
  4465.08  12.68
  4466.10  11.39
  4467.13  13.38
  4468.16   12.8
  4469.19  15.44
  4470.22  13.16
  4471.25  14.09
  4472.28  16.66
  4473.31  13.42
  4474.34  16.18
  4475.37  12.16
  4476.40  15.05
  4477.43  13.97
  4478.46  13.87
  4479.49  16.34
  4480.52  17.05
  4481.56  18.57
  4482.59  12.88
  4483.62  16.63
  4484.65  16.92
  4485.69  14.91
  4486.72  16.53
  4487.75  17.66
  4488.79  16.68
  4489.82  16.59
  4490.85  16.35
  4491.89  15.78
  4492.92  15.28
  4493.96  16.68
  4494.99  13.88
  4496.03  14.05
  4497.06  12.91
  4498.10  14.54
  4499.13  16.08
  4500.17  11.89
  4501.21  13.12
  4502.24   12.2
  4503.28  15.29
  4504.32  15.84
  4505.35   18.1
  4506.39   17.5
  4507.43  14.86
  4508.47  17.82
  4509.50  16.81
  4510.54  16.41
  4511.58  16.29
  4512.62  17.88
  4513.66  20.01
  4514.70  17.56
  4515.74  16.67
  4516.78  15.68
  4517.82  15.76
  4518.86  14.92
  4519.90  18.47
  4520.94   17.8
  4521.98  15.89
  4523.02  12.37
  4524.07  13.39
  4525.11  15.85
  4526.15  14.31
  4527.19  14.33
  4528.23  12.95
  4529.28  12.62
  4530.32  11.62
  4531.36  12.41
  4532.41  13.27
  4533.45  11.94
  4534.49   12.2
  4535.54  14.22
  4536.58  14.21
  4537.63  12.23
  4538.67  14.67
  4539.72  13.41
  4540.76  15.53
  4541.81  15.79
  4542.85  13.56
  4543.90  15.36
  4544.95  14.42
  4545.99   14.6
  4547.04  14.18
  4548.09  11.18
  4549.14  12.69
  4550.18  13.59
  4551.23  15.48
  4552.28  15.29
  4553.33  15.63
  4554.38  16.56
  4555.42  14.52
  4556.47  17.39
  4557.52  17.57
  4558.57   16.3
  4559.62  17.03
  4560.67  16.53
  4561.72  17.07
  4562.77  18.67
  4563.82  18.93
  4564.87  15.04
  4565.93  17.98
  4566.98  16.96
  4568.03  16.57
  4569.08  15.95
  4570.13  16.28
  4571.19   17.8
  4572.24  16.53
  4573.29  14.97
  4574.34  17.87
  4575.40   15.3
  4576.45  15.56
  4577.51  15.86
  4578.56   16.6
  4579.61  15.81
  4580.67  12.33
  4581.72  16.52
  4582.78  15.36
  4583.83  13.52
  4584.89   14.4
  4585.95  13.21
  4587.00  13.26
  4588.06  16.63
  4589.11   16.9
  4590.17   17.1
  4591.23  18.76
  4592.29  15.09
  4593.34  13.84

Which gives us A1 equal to 1.8 angstrom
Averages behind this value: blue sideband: 14.3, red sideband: 16.9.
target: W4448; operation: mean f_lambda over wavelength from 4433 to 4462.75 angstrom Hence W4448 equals 13.8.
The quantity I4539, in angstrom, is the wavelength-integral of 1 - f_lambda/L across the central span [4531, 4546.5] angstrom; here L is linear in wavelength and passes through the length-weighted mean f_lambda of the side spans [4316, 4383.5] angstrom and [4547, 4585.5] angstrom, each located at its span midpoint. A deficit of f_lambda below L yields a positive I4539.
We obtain 1.5 angstrom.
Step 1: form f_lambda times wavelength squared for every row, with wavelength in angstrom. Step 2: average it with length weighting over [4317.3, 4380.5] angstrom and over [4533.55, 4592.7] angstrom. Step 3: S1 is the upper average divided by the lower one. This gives 1.4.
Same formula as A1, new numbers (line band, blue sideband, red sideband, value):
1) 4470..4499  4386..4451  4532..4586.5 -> -2.57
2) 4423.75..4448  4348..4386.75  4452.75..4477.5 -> -1.11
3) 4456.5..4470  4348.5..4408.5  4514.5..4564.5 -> 0.39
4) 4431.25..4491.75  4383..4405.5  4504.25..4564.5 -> -4.20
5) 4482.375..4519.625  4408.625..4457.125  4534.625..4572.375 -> -2.89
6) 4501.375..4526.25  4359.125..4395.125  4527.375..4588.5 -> -3.16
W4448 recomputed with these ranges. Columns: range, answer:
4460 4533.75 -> 15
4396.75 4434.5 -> 13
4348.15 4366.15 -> 12.4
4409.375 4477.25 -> 13.7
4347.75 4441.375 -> 12.6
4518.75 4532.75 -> 14.3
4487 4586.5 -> 15.3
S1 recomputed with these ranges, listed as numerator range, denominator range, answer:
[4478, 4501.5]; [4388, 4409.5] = 1.33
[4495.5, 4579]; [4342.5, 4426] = 1.33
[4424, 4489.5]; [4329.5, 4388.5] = 1.21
